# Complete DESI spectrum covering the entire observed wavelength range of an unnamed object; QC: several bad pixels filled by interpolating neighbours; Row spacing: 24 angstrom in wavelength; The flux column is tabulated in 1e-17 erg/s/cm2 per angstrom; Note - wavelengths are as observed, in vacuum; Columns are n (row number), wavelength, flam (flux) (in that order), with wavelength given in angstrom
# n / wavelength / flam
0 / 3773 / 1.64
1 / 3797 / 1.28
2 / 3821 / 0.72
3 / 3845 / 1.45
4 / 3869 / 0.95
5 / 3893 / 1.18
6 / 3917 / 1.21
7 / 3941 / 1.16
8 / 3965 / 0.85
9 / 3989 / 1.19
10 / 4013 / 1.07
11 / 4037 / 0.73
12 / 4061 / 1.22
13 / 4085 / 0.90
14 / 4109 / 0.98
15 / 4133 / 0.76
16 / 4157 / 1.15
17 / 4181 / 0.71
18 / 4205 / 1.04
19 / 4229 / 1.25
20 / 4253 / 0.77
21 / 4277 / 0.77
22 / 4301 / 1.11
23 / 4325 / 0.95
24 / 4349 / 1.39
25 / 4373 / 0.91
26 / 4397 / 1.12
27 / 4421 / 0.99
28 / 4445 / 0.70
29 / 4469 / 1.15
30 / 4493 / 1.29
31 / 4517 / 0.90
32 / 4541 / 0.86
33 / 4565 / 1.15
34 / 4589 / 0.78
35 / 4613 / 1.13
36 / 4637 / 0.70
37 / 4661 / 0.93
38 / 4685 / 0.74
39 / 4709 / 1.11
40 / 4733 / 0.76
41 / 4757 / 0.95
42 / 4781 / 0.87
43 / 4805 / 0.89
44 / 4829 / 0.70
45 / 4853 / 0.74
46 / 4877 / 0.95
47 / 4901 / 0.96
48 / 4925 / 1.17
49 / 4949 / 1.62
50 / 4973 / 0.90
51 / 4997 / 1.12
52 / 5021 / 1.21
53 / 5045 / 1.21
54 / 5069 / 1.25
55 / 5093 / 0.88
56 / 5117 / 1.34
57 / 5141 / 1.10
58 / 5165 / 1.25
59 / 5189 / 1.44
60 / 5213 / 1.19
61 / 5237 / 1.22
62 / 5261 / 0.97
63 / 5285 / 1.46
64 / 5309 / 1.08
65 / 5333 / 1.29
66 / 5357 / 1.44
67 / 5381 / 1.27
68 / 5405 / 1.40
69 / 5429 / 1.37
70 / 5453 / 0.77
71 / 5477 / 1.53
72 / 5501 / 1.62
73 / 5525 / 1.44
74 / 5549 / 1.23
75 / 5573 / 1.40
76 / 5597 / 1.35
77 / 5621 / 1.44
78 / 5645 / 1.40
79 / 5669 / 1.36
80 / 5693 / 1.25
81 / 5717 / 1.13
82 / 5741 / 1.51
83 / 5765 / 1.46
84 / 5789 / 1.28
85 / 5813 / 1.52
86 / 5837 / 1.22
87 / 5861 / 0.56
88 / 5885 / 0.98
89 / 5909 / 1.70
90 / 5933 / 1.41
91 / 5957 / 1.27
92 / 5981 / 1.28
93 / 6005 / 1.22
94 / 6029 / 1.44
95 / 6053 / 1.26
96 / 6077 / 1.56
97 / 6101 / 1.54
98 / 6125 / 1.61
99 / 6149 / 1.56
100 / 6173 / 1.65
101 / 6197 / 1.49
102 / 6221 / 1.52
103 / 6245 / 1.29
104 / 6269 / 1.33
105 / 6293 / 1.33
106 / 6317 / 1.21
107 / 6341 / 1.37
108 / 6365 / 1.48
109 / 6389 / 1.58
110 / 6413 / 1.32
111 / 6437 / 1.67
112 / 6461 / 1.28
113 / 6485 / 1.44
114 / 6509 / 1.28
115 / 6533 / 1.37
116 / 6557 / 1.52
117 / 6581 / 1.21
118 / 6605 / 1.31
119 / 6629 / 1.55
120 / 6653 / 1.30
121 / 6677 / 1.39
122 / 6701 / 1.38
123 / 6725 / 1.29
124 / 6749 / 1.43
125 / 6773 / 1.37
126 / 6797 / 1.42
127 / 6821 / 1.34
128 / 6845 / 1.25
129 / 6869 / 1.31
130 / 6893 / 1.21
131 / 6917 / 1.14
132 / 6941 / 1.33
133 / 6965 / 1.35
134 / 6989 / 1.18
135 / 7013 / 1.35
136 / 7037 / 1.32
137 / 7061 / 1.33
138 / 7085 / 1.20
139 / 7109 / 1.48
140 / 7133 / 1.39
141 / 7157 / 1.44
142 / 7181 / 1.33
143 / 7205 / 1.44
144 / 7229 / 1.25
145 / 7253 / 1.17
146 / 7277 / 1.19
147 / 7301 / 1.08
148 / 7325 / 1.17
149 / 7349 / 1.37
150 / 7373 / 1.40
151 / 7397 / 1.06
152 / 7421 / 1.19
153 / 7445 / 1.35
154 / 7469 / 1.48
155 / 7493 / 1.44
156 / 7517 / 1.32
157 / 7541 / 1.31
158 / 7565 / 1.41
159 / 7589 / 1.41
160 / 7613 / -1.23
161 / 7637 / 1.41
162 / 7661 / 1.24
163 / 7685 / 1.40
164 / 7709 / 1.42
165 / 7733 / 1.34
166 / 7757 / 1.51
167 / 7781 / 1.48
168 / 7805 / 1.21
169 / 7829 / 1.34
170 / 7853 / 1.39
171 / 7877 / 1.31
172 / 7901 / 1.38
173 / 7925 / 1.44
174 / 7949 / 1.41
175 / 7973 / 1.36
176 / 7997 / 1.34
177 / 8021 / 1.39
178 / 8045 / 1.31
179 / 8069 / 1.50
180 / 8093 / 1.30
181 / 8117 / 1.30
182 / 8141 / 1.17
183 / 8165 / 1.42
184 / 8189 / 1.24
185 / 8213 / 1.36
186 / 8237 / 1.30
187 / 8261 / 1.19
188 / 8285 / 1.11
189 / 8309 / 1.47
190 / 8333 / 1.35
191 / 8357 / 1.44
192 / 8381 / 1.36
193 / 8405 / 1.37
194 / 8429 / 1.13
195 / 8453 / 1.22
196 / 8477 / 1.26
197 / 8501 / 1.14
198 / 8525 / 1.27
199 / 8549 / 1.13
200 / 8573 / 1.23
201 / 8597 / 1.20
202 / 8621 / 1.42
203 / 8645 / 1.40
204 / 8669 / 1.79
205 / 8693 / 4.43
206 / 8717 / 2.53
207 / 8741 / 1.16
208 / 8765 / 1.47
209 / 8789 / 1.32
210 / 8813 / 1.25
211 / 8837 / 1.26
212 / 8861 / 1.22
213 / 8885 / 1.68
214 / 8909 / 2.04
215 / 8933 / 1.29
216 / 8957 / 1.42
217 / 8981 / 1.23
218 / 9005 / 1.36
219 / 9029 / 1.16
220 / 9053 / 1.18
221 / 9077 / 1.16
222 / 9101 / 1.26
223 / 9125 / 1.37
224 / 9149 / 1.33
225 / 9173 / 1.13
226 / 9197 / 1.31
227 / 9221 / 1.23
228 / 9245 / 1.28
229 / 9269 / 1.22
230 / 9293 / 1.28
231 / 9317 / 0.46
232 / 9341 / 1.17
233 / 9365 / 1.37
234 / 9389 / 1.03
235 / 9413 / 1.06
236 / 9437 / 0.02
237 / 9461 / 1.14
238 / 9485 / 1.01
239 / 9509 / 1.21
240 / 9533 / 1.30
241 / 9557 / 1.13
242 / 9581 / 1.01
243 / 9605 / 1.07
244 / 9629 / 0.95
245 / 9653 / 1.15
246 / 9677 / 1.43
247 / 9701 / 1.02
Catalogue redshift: 0.324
